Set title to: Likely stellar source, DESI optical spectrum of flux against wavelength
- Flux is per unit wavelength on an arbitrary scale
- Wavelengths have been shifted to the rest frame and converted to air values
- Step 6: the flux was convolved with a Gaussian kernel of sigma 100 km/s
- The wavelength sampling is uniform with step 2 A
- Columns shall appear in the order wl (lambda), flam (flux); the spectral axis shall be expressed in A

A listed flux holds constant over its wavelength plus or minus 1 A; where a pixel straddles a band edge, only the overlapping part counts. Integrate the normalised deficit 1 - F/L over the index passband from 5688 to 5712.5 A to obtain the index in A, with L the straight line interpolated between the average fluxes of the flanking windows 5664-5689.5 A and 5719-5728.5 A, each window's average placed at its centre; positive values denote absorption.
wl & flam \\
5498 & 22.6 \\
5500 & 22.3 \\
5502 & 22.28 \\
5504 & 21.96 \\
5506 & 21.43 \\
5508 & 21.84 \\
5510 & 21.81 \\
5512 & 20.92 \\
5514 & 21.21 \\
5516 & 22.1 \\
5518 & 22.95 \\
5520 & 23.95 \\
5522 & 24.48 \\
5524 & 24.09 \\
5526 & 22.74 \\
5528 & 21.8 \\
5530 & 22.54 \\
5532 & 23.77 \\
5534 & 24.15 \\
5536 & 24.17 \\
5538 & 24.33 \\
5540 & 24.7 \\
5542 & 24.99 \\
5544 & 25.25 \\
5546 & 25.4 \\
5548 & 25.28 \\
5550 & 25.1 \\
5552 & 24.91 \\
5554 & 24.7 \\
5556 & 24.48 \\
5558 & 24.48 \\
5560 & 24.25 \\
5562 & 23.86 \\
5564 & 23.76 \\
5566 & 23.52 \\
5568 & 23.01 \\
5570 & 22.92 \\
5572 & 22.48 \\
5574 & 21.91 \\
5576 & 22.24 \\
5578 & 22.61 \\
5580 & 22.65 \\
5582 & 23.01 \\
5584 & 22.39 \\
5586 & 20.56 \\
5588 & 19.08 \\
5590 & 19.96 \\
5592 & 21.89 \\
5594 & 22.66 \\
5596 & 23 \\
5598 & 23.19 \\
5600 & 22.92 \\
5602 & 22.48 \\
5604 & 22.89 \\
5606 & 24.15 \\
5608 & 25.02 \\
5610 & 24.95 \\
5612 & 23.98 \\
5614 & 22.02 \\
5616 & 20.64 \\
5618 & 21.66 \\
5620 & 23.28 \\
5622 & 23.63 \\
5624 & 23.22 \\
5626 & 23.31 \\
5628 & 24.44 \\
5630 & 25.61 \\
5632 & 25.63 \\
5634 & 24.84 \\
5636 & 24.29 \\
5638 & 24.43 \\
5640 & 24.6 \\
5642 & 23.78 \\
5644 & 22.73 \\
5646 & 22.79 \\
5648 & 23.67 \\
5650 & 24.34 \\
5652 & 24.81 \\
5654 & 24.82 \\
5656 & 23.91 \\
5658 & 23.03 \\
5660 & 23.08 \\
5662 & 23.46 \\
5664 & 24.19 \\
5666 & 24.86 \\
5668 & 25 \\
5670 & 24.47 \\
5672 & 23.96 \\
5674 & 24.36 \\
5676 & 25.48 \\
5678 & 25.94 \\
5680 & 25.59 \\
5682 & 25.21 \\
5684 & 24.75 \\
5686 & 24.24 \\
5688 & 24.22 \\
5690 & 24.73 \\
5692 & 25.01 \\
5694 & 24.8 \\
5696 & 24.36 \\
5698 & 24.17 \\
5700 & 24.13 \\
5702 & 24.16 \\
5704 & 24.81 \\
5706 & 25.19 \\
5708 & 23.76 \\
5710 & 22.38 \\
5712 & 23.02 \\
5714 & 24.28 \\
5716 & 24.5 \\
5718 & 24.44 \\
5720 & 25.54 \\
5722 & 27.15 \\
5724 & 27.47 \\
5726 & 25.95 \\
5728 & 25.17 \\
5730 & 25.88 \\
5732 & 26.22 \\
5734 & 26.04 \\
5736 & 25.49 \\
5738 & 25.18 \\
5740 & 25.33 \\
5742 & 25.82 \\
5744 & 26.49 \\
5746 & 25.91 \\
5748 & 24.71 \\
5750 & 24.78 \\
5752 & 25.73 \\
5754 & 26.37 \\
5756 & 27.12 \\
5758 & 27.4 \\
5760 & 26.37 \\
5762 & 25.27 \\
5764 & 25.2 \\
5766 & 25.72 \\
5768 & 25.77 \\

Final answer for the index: 1.3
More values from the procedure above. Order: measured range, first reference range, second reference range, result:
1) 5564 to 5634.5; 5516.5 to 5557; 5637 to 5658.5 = 3.3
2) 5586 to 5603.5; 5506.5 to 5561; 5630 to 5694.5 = 1.6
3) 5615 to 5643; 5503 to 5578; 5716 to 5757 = 0.8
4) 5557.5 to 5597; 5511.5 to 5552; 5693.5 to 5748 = 2.6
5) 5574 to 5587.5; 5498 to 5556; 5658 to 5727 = 1.0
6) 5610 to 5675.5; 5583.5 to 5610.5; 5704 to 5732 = -1.2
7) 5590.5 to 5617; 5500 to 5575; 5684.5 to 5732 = 1.1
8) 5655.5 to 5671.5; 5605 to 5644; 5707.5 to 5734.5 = 0.2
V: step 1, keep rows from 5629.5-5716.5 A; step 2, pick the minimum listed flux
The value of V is 22.38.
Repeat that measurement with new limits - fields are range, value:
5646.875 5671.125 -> 23.03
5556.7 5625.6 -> 19.08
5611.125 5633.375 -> 20.64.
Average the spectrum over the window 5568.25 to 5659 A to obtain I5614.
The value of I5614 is 23.2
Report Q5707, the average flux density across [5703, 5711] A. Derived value 24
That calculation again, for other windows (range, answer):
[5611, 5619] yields 22.1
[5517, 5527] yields 23.6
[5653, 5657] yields 24.4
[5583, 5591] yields 20.5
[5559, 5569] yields 23.7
